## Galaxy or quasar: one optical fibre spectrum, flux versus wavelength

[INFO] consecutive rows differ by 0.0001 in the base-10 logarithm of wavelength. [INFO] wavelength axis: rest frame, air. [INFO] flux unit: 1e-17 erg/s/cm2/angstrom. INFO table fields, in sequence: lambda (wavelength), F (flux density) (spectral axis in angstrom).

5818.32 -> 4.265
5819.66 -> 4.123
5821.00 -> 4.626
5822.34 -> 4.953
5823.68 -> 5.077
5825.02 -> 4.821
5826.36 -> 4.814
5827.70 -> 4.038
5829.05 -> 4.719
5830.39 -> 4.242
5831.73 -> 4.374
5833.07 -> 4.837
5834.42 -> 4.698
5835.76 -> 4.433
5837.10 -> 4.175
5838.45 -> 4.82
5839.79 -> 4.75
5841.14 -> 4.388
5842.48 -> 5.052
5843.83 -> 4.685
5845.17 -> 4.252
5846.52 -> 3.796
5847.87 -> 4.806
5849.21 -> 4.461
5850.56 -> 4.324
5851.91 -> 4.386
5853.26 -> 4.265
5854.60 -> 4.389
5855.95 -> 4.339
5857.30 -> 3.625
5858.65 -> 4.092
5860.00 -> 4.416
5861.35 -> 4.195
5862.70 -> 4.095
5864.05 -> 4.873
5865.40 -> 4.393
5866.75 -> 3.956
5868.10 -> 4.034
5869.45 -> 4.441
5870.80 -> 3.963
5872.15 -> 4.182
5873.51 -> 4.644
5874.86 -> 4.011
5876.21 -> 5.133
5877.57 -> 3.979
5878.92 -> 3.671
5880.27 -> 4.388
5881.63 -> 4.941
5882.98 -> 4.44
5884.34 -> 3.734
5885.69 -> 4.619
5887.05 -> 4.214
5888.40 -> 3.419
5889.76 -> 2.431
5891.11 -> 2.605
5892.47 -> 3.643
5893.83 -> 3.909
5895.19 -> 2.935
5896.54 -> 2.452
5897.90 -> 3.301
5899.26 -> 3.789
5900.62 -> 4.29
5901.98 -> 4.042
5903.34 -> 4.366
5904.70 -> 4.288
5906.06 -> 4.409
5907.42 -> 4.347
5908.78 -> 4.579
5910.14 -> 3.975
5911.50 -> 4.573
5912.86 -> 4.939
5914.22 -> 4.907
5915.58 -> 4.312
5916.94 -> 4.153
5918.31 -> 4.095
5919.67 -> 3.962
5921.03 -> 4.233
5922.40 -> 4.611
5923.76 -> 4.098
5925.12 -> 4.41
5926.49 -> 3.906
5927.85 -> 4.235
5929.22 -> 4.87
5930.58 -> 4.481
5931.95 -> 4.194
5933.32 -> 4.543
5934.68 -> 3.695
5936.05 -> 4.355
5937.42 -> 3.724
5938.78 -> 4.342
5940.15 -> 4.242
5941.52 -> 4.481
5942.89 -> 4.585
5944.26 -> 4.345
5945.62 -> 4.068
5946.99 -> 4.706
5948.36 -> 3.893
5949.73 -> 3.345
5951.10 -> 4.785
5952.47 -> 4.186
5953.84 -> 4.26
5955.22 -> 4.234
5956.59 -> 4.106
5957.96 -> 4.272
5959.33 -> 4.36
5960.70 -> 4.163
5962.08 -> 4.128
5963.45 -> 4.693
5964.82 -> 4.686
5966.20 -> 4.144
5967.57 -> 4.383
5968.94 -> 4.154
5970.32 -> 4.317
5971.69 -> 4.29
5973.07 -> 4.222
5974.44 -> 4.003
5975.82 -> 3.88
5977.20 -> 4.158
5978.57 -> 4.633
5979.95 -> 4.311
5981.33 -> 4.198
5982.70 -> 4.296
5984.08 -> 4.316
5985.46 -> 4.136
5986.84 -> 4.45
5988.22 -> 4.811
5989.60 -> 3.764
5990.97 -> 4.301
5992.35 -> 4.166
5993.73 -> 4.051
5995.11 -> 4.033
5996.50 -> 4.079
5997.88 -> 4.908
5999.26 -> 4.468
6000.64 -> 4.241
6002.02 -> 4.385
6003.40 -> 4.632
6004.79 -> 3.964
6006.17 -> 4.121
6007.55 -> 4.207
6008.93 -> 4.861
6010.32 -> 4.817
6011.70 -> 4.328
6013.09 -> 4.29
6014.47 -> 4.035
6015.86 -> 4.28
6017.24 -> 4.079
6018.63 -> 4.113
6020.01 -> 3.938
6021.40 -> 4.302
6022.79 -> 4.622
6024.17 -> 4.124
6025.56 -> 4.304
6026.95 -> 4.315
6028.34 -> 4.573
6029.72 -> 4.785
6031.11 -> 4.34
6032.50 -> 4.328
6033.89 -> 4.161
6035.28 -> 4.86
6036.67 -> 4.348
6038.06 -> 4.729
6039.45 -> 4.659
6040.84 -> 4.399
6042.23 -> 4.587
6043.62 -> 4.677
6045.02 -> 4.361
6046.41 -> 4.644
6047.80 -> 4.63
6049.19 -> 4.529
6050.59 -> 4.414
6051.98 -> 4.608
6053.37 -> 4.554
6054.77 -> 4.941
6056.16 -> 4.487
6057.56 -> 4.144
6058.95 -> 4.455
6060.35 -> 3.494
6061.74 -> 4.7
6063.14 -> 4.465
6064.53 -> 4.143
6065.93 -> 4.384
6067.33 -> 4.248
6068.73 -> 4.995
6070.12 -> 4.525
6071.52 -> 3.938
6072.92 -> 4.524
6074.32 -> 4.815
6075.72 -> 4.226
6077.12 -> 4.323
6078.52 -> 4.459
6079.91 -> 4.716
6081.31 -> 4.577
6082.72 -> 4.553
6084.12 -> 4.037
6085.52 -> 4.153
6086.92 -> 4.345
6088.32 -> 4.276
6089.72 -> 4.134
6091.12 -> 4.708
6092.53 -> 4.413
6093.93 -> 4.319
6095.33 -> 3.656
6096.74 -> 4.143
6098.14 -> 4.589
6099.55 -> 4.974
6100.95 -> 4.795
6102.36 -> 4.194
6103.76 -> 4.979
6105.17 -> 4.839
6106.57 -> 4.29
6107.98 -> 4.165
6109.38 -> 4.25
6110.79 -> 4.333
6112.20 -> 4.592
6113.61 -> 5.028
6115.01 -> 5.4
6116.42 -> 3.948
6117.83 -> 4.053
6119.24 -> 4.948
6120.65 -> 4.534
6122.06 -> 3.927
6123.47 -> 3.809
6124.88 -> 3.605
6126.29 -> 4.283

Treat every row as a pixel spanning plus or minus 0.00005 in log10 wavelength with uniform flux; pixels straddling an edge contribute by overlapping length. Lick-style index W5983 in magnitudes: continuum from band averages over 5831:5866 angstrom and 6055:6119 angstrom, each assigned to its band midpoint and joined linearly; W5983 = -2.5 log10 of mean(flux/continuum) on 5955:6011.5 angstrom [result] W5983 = 0.03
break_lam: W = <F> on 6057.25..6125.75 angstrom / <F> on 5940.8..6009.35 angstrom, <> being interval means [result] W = 1.0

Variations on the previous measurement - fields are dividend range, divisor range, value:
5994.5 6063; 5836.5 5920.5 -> 1.06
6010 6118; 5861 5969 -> 1.06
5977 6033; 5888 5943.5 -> 1.06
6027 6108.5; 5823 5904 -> 1.06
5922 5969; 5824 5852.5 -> 0.95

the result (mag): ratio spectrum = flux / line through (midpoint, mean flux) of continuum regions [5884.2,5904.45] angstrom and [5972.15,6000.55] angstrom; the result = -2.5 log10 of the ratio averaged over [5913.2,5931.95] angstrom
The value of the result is -0.14 mag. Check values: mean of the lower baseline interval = 3.59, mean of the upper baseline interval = 4.26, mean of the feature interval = 4.34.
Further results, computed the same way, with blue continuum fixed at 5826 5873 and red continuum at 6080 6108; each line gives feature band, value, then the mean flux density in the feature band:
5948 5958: 0.07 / 4.13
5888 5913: 0.16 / 3.78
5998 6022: 0.02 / 4.31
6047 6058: -0.03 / 4.55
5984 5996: 0.05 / 4.22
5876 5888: 0.02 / 4.29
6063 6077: 0.00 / 4.42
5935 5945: 0.03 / 4.27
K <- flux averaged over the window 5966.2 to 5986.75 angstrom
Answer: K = 4.24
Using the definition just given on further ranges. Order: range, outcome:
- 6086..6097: 4.25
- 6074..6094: 4.4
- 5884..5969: 4.13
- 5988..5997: 4.14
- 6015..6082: 4.43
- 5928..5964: 4.27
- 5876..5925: 4.04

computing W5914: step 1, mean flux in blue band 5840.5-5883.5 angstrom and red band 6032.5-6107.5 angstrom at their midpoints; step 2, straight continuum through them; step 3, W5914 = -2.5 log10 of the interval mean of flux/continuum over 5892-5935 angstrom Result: 0.05 mag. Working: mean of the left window 4.33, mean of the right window 4.45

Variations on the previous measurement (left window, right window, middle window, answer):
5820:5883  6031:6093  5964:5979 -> 0.04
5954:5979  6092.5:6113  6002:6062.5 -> -0.02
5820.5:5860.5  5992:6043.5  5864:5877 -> 0.03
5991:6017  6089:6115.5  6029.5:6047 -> -0.03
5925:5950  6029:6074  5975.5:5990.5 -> 0.01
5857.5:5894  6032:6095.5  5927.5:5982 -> -0.01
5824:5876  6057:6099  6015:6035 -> 0.01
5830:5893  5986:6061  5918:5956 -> 0.02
